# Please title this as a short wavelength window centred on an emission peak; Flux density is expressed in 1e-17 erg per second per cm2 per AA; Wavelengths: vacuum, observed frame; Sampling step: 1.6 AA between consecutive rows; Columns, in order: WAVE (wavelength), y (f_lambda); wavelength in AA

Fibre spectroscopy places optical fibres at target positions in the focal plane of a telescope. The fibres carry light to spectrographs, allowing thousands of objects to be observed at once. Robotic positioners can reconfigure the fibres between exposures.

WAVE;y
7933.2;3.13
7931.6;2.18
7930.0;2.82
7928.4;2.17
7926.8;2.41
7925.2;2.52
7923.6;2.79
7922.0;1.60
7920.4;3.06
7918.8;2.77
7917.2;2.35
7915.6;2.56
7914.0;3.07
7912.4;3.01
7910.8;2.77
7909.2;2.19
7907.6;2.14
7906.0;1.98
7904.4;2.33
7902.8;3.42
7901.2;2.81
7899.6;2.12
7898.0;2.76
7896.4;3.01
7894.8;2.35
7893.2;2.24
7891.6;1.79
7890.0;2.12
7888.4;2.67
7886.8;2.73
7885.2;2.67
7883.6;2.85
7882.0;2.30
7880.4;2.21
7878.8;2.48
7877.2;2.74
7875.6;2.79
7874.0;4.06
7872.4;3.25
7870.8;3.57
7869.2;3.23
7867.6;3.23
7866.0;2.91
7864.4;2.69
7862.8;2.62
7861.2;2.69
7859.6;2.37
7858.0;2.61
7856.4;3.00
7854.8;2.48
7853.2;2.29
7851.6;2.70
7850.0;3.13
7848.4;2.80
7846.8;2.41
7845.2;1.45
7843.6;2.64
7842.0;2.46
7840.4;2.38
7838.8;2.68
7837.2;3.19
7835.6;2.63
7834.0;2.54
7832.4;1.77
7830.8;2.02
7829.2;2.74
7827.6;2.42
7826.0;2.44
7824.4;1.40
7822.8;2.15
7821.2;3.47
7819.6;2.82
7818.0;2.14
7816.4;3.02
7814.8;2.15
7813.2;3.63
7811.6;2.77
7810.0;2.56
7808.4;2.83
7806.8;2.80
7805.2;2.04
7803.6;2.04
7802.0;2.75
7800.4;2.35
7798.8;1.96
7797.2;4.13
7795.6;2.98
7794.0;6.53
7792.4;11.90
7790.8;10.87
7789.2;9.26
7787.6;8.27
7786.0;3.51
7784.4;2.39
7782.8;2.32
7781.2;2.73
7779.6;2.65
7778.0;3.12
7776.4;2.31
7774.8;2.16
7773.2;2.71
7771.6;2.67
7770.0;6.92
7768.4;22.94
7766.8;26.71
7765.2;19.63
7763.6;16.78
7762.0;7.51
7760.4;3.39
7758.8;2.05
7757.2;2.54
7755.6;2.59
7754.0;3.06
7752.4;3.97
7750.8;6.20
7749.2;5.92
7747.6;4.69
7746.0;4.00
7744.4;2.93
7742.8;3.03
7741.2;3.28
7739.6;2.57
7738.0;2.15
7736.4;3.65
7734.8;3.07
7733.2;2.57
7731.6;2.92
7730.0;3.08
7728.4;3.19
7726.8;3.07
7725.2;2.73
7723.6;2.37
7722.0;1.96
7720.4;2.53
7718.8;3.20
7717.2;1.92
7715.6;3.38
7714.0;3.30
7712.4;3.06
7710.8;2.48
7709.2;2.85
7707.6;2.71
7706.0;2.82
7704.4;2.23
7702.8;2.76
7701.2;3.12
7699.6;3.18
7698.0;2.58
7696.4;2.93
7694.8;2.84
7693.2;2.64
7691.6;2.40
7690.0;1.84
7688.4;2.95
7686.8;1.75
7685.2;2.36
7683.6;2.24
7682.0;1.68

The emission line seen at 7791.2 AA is [N II]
